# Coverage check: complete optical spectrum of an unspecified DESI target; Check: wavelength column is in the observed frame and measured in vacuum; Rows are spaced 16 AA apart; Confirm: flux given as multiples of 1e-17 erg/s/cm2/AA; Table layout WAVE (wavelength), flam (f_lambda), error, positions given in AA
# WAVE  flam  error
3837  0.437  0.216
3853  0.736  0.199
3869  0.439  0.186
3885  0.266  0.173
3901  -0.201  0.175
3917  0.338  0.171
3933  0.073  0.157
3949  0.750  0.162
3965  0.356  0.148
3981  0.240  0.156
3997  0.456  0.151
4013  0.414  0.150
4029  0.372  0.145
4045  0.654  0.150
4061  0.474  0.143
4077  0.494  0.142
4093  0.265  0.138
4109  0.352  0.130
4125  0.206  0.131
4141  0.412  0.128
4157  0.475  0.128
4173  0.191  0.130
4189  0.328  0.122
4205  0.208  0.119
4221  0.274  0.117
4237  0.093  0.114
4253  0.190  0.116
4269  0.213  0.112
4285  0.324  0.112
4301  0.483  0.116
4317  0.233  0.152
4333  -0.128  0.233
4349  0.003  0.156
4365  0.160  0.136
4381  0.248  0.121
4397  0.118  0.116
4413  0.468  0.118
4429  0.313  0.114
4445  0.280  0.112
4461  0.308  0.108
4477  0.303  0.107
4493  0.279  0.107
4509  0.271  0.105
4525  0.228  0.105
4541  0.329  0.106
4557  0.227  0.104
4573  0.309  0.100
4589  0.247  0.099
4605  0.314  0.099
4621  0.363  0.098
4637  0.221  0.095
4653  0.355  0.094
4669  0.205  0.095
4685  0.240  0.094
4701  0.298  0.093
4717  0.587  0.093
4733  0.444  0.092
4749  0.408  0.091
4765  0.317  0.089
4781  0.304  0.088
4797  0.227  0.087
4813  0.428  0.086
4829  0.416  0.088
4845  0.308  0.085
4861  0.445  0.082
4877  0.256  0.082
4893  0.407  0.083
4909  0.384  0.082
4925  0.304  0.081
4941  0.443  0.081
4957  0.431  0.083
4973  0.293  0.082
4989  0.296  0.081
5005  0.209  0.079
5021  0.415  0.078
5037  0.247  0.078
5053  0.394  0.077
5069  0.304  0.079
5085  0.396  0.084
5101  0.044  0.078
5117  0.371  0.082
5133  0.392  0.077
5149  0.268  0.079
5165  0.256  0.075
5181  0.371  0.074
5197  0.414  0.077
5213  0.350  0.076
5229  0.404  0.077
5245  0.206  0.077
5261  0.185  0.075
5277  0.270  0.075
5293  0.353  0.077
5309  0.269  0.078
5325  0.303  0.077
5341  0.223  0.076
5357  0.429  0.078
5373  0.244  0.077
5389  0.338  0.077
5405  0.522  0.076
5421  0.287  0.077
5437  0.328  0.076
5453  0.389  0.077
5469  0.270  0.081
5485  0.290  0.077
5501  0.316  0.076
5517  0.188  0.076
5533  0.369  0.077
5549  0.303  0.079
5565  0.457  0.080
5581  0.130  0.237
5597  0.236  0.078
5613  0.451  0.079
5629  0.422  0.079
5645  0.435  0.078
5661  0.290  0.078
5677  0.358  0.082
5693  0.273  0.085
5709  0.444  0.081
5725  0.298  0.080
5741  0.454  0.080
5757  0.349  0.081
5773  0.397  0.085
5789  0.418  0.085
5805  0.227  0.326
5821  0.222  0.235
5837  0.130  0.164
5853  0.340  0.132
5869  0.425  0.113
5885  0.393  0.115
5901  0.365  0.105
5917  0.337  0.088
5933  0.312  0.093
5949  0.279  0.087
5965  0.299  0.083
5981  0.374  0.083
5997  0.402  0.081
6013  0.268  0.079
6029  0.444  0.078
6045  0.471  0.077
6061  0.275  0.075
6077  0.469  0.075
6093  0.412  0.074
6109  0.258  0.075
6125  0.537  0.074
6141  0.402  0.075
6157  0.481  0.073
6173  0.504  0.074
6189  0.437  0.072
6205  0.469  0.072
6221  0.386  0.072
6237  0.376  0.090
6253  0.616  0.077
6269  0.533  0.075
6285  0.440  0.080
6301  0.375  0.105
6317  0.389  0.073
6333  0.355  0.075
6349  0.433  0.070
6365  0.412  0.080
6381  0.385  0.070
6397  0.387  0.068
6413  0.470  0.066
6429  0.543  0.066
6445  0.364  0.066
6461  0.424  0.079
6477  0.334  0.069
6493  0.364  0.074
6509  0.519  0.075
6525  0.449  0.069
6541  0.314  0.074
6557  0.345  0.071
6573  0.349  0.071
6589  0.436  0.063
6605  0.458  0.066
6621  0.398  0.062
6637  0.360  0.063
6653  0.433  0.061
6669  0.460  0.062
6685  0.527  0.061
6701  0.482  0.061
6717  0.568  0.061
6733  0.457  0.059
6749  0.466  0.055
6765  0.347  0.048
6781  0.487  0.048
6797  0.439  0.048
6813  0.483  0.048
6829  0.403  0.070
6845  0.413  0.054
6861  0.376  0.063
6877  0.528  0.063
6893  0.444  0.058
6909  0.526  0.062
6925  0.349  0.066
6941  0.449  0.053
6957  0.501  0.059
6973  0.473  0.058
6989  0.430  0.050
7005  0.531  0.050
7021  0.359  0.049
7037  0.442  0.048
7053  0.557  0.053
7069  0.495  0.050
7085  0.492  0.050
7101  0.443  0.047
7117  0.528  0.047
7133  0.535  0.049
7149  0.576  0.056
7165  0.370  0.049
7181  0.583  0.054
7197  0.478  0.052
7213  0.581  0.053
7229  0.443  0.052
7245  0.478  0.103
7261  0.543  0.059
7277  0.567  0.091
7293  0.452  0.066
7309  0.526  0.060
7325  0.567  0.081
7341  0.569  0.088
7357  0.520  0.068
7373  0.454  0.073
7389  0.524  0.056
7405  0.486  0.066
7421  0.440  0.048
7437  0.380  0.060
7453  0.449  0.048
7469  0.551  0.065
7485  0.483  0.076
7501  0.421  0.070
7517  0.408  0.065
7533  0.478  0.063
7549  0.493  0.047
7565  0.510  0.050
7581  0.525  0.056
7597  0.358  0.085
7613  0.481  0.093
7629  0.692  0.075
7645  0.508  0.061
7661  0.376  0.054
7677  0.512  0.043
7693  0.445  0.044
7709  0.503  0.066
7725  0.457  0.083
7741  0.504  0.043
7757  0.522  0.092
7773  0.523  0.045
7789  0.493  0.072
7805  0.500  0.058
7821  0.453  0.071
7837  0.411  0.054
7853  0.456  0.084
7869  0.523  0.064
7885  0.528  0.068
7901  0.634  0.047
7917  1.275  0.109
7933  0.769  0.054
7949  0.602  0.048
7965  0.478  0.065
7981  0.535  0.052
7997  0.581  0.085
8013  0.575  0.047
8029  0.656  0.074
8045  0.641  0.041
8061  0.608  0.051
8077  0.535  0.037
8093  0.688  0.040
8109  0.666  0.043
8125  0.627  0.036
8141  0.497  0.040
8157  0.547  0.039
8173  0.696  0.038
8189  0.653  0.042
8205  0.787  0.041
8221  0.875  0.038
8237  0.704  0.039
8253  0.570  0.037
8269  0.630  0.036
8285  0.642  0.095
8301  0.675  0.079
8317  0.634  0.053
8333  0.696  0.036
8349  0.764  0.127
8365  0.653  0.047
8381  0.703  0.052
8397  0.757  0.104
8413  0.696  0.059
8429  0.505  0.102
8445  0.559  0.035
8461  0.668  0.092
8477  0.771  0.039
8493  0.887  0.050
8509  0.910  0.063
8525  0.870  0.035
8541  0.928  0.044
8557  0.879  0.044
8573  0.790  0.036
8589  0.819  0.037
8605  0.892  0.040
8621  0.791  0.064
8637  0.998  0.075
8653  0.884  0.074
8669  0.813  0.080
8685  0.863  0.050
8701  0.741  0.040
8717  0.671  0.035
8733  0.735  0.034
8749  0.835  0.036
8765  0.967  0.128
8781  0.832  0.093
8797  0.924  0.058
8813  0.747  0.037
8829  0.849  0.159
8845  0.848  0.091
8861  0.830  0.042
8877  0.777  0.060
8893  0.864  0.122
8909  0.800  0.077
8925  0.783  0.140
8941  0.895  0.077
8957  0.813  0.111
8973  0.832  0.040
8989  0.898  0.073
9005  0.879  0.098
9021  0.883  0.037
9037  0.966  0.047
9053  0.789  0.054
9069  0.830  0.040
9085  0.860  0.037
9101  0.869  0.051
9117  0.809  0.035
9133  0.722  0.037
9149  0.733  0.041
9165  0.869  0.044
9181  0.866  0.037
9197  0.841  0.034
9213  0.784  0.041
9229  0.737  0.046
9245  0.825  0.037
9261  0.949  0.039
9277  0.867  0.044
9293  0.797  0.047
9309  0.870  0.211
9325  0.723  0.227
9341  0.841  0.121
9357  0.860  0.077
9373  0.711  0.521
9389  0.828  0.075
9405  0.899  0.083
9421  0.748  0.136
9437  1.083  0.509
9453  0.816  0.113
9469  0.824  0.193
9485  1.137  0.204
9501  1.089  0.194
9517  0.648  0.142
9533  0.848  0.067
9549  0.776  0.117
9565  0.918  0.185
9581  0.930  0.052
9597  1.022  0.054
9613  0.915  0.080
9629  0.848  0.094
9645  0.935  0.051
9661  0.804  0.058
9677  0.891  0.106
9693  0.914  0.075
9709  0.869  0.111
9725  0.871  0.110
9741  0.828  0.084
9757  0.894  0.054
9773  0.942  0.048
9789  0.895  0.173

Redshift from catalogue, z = 1.12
